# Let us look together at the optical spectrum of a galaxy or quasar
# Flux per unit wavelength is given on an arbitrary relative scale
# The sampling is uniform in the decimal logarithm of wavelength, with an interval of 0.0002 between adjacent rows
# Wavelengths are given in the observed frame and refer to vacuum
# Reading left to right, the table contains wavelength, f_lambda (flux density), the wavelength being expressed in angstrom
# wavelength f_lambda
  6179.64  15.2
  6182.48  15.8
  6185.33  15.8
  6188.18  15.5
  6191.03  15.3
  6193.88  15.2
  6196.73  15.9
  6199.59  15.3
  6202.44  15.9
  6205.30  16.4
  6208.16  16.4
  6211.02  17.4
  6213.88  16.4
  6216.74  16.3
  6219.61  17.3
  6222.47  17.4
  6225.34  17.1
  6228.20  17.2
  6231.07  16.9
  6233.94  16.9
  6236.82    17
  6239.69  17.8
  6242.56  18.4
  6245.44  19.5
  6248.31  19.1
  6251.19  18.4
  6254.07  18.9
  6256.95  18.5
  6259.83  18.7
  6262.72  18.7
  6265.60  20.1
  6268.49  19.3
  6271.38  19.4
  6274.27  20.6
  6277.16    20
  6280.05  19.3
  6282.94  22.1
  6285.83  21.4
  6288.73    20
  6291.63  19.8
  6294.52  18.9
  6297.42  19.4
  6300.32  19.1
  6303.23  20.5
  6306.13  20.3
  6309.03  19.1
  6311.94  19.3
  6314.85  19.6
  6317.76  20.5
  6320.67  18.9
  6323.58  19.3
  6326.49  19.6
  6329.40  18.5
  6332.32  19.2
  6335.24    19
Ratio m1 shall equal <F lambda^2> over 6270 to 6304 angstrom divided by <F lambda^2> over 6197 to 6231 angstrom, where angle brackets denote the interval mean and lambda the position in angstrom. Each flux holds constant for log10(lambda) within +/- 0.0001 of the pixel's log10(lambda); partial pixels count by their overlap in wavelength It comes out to 1.23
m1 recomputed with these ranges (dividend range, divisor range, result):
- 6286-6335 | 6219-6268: 1.10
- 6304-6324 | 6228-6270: 1.09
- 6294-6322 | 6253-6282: 1.02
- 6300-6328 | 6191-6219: 1.26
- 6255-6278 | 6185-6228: 1.21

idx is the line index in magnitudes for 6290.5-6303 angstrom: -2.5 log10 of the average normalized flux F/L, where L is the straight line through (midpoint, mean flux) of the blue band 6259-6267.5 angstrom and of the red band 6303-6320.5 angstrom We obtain 0.01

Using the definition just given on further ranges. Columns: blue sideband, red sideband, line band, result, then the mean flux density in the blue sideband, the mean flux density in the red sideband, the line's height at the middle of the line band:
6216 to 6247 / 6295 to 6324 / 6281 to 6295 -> -0.08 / 17.5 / 19.6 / 19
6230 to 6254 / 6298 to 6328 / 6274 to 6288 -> -0.10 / 18.1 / 19.6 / 18.9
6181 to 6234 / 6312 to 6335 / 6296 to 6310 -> -0.05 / 16.3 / 19.3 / 18.8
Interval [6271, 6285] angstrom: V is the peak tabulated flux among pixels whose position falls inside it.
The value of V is 22.1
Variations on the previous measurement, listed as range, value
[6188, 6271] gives 20.1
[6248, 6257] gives 19.1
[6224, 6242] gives 17.8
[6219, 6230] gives 17.4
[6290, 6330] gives 20.5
